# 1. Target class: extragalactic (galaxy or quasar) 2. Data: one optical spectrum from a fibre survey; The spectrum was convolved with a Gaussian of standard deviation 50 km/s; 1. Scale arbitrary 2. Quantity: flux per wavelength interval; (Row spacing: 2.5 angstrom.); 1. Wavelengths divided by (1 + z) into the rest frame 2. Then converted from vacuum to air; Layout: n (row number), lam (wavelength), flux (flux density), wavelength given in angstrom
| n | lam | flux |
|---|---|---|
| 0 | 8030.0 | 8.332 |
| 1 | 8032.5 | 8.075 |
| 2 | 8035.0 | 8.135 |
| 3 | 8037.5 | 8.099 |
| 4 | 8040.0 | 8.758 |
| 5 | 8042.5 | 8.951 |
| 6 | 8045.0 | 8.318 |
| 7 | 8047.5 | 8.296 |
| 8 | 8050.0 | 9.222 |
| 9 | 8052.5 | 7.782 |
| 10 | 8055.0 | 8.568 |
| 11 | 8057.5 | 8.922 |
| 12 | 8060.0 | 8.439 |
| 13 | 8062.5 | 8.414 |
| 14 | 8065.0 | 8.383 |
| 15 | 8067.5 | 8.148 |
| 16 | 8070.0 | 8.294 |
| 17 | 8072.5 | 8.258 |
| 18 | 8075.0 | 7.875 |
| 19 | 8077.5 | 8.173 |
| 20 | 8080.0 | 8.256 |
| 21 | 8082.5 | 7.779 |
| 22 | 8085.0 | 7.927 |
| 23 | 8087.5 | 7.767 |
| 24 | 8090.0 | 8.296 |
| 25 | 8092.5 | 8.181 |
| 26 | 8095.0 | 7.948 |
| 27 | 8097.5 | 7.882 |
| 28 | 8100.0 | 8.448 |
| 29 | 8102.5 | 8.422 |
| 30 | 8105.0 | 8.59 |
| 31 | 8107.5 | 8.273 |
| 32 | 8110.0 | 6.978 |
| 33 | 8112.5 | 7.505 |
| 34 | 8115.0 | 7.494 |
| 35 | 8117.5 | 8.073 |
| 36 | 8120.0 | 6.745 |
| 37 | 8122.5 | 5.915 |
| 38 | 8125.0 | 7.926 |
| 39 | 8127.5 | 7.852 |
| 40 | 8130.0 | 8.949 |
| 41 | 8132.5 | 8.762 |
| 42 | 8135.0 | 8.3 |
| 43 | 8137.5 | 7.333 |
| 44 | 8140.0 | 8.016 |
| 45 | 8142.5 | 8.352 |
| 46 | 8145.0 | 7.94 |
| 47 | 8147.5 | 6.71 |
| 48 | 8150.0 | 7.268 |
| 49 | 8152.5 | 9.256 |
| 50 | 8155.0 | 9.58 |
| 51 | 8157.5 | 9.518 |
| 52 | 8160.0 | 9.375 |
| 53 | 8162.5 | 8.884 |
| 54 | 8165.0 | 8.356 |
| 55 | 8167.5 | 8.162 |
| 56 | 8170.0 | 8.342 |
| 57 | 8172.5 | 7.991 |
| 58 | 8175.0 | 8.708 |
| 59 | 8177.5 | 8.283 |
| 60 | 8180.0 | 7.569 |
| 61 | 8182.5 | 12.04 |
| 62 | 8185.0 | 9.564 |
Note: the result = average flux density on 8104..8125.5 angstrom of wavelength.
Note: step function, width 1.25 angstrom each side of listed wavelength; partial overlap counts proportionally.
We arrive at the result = 7.47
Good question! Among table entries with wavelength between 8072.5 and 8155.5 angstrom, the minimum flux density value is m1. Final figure 5.915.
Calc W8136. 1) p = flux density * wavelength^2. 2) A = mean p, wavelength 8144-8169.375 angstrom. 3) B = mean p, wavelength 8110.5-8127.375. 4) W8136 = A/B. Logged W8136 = 1.18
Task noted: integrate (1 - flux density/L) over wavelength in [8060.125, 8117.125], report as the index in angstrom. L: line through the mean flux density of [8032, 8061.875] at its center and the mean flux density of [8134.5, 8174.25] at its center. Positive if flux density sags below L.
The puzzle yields 2.4 angstrom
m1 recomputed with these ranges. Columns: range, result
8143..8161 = 6.71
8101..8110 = 6.978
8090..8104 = 7.882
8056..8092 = 7.767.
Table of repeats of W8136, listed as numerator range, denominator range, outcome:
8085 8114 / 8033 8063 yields 0.96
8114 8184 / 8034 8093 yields 1.02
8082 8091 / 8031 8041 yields 0.97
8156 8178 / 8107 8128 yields 1.19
